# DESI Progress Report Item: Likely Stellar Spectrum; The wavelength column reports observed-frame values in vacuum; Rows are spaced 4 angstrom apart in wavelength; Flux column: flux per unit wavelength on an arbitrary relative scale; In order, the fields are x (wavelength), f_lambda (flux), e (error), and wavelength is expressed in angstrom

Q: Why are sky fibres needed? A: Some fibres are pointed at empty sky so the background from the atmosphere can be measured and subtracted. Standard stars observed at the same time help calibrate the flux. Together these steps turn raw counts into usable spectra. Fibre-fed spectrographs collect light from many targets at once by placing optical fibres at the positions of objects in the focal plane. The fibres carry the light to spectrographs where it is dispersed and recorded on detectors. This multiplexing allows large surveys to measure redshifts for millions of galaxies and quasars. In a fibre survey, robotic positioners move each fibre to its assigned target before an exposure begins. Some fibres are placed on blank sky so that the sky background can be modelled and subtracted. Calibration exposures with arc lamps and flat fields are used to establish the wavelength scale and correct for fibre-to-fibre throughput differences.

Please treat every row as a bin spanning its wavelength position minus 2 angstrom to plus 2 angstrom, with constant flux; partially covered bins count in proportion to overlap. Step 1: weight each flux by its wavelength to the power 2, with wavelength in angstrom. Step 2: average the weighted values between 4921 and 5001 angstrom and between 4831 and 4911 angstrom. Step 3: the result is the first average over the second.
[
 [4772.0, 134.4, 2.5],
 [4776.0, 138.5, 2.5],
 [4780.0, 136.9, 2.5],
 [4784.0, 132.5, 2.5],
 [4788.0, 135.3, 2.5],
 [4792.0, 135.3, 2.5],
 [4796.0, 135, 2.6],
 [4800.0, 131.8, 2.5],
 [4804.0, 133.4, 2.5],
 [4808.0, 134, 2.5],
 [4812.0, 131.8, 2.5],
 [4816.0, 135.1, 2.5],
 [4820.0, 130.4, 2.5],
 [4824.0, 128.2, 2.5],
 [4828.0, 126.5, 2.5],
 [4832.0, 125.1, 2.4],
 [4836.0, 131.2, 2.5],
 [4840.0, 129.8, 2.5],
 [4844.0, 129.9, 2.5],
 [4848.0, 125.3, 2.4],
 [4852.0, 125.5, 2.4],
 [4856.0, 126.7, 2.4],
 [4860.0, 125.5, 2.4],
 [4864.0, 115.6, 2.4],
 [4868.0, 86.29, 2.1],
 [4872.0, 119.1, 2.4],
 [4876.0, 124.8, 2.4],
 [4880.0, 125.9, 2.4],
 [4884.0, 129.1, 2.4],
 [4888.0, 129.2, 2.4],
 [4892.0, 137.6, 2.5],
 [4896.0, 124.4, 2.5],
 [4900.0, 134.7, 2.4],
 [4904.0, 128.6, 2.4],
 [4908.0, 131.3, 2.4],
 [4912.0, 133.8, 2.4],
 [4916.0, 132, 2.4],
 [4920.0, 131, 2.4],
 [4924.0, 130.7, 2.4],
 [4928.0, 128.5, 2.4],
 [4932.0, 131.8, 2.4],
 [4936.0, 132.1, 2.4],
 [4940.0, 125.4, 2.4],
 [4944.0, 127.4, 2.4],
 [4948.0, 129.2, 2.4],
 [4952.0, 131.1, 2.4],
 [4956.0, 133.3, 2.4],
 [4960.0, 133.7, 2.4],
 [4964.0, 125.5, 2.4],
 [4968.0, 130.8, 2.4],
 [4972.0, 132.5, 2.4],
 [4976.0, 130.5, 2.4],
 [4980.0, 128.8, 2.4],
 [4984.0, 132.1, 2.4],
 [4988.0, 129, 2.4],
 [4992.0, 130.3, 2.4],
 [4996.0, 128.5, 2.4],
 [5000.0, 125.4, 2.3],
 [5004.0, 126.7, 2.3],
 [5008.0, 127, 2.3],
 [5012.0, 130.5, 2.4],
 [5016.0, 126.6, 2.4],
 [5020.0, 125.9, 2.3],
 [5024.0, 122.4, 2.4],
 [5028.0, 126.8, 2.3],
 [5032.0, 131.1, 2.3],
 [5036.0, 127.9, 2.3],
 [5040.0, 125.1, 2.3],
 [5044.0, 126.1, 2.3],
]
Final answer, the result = 1.1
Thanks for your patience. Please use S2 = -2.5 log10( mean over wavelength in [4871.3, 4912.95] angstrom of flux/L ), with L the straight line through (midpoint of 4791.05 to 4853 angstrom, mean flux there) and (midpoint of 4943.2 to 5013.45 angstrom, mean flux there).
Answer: 0.01 mag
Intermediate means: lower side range 131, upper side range 130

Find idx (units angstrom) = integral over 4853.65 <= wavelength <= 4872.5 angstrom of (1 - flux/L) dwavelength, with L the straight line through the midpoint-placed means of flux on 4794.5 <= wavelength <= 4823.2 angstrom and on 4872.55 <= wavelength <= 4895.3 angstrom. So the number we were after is 2.2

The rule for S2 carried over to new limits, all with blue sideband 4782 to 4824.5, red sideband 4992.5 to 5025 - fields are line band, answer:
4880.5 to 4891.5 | 0.007 mag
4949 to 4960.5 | -0.031 mag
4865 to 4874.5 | 0.239 mag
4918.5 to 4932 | -0.007 mag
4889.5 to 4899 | -0.007 mag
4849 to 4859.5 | 0.048 mag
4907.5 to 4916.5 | -0.023 mag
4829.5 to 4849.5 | 0.031 mag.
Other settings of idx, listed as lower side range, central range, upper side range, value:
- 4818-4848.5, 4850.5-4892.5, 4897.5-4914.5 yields 2.8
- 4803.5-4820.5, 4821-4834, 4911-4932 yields 0.6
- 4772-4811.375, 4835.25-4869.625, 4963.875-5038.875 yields 2.9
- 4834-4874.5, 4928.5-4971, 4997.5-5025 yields -1.9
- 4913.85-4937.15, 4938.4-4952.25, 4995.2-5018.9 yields 0.2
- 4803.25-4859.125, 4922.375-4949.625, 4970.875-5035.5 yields -0.1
